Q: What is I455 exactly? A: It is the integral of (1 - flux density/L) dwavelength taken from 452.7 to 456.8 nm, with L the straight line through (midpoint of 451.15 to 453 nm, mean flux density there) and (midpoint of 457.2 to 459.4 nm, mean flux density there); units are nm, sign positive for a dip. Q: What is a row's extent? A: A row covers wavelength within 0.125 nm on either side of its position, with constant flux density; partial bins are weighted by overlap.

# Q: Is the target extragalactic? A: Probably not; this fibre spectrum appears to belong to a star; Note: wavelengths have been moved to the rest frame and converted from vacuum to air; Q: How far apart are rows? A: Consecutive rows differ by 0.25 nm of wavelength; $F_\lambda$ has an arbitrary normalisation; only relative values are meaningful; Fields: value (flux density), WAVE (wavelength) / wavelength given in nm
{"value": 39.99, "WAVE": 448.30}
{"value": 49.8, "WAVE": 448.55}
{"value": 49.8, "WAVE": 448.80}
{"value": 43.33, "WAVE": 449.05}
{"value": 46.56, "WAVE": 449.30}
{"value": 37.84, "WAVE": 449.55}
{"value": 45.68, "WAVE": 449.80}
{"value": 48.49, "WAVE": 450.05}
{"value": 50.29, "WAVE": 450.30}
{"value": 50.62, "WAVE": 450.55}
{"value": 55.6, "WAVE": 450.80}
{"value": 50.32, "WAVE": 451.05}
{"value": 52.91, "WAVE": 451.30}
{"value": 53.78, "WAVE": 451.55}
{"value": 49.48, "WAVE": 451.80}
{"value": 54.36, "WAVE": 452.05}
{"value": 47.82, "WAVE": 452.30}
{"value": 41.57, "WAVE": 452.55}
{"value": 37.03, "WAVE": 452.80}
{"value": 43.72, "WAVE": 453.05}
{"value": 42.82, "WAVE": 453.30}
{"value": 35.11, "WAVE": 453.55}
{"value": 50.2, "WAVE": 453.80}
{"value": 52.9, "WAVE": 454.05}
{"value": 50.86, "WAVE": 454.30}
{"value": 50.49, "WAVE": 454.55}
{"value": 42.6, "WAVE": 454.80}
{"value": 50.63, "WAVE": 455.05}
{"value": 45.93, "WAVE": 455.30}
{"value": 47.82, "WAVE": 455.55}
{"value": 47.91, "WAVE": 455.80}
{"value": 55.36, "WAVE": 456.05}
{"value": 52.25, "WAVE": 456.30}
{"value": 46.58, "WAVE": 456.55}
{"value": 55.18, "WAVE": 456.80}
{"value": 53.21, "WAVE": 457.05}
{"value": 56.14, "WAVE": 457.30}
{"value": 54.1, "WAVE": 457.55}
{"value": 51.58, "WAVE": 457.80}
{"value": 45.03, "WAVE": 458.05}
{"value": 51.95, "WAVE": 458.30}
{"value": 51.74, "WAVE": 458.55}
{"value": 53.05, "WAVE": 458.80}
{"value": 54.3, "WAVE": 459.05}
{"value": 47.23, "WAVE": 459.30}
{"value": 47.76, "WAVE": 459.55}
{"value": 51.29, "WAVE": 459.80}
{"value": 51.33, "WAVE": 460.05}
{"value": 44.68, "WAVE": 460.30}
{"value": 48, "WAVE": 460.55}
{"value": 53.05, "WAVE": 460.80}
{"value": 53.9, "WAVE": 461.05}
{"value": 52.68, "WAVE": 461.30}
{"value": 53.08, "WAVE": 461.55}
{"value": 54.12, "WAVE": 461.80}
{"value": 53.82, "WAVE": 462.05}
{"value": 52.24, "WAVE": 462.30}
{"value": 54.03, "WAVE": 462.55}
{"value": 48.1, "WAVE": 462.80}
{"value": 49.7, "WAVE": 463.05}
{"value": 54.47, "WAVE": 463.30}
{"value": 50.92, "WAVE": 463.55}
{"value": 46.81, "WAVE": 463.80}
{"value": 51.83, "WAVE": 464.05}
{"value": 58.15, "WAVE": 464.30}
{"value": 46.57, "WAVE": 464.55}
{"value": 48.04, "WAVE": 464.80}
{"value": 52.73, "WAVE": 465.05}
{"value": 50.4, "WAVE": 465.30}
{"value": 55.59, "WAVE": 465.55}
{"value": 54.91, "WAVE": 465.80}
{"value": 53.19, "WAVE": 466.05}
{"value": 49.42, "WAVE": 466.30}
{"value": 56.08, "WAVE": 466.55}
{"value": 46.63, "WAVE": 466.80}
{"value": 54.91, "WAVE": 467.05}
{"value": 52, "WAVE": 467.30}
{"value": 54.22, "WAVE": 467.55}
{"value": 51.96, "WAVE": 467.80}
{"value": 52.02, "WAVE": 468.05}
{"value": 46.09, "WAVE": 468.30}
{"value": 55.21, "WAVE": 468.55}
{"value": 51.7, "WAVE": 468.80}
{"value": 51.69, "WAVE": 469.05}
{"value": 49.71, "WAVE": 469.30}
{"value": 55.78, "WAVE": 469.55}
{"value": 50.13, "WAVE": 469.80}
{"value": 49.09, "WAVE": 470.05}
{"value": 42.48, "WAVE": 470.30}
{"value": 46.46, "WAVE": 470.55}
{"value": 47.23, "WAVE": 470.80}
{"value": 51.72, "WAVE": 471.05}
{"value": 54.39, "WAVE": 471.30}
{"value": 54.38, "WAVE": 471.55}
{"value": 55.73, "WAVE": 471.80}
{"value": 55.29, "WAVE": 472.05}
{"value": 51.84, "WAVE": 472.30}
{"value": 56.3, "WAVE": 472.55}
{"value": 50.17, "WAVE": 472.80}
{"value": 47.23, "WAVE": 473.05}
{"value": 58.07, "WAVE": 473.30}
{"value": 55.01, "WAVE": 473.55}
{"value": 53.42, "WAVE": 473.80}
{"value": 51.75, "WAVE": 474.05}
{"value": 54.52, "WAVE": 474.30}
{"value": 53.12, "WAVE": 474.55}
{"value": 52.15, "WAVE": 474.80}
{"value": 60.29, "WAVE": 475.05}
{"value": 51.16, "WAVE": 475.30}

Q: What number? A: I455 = 0.19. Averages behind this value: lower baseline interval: 48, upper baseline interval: 51.7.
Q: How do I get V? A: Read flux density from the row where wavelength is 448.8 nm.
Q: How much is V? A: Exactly 49.8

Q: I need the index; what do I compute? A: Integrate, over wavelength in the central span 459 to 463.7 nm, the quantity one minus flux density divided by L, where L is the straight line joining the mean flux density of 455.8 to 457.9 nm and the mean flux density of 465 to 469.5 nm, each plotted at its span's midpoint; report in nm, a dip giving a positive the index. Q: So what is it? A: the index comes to 0.11 nm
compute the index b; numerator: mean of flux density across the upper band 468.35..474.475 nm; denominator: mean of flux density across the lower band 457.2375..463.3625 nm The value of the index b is 1.0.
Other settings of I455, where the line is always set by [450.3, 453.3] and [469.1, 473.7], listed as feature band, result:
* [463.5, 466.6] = -0.07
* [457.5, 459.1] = -0.06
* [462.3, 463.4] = -0.03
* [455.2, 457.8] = -0.11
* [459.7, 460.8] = 0.02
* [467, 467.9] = -0.04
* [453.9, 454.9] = -0.01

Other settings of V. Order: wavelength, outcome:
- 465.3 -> 50.4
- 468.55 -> 55.21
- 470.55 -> 46.46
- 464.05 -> 51.83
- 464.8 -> 48.04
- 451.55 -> 53.78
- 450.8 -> 55.6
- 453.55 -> 35.11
